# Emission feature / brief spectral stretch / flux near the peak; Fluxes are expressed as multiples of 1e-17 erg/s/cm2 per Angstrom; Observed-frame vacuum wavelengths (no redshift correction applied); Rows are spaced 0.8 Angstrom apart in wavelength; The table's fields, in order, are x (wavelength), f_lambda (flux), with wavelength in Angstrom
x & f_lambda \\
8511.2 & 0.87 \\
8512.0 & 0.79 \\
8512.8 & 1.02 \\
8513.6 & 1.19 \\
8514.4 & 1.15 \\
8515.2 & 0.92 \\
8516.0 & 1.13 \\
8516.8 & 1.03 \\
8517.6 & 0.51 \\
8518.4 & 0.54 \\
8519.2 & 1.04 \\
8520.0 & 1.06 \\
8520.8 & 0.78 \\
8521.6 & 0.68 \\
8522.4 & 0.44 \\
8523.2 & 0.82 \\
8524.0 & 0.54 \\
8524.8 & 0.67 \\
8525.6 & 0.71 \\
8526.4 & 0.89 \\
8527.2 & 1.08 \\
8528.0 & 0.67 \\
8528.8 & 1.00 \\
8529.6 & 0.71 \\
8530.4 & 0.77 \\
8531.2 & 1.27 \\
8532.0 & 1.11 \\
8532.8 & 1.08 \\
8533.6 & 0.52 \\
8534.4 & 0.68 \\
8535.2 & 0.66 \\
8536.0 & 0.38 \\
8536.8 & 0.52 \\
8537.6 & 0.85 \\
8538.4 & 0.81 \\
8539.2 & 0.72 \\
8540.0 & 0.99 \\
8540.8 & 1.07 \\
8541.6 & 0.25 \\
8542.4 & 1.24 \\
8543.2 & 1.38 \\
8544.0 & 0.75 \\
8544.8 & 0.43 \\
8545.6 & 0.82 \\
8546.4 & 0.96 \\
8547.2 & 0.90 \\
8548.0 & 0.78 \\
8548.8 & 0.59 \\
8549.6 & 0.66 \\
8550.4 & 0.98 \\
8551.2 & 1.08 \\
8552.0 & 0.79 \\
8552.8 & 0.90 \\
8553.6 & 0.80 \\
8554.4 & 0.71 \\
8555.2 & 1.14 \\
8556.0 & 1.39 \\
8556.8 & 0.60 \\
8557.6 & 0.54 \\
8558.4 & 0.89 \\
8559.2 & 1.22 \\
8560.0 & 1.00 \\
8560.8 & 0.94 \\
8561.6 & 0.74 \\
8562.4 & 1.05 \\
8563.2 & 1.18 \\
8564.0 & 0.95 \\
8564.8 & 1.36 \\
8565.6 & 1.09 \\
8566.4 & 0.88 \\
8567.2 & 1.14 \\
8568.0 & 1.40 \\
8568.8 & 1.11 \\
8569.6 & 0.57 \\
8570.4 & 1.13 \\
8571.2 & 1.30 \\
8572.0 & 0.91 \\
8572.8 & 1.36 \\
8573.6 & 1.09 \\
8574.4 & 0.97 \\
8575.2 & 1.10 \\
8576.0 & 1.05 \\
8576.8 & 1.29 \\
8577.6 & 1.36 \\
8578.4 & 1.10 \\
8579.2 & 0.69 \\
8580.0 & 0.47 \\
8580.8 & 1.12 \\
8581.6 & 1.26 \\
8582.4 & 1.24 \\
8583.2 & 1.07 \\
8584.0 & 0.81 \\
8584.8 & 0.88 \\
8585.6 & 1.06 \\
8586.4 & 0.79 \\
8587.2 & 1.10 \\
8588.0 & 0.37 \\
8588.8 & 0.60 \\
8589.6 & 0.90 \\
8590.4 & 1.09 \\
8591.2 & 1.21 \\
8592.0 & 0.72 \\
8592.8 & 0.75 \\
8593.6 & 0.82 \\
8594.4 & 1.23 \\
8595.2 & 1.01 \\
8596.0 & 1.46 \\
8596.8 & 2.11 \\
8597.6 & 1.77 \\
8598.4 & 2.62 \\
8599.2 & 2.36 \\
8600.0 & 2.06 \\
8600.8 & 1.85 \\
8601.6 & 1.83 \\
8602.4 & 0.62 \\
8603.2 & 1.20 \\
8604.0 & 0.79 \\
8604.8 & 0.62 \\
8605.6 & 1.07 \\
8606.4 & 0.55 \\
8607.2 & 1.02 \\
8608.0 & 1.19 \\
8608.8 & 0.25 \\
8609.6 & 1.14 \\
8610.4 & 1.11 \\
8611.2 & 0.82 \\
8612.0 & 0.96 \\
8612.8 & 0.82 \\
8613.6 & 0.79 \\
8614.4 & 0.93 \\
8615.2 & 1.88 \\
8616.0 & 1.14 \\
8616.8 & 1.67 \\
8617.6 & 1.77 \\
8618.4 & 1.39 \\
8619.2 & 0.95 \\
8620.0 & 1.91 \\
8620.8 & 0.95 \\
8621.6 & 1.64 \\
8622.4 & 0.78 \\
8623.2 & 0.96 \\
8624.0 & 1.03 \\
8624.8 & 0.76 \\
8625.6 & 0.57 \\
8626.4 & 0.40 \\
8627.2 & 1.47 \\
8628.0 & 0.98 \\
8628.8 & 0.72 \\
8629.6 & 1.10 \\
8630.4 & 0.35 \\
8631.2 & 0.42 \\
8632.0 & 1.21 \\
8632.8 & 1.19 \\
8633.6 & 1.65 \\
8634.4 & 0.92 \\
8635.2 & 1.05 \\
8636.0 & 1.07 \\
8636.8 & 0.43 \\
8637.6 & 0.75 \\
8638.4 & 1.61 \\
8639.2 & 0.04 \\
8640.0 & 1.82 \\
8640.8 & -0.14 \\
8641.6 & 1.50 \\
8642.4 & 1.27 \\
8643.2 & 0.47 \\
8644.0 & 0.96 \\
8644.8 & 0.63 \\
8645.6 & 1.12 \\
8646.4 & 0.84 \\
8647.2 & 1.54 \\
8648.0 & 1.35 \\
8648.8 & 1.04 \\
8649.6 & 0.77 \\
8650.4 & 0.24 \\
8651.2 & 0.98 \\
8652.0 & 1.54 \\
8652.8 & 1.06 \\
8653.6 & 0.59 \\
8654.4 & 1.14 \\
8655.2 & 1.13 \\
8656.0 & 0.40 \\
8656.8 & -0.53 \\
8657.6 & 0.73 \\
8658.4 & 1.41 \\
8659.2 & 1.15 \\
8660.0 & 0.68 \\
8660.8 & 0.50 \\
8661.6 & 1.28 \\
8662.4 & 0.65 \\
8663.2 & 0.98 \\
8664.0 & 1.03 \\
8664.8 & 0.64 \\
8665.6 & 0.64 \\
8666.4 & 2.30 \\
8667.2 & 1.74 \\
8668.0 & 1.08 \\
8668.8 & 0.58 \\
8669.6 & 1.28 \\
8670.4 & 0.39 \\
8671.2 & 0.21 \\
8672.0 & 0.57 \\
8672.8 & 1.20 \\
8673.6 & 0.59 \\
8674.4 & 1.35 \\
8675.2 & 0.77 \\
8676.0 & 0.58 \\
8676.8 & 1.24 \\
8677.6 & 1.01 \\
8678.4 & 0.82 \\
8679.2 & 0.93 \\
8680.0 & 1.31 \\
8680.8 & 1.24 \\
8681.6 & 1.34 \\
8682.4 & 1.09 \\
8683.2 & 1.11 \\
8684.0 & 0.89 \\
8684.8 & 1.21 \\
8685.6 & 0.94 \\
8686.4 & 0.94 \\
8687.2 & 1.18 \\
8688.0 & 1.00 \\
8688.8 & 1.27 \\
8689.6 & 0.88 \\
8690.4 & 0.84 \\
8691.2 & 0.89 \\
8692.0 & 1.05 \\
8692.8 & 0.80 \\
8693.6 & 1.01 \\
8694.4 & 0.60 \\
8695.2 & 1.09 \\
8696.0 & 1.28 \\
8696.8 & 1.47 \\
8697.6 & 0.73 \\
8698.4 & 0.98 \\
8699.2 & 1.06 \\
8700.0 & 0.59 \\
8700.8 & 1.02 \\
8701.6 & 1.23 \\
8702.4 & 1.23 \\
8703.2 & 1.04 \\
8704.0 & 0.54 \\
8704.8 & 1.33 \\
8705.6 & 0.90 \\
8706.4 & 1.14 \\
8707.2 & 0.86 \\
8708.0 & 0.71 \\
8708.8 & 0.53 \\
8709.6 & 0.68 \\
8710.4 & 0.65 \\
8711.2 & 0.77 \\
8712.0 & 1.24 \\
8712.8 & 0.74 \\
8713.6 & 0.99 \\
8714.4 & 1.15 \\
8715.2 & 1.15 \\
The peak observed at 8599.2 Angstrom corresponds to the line [S II] 6716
